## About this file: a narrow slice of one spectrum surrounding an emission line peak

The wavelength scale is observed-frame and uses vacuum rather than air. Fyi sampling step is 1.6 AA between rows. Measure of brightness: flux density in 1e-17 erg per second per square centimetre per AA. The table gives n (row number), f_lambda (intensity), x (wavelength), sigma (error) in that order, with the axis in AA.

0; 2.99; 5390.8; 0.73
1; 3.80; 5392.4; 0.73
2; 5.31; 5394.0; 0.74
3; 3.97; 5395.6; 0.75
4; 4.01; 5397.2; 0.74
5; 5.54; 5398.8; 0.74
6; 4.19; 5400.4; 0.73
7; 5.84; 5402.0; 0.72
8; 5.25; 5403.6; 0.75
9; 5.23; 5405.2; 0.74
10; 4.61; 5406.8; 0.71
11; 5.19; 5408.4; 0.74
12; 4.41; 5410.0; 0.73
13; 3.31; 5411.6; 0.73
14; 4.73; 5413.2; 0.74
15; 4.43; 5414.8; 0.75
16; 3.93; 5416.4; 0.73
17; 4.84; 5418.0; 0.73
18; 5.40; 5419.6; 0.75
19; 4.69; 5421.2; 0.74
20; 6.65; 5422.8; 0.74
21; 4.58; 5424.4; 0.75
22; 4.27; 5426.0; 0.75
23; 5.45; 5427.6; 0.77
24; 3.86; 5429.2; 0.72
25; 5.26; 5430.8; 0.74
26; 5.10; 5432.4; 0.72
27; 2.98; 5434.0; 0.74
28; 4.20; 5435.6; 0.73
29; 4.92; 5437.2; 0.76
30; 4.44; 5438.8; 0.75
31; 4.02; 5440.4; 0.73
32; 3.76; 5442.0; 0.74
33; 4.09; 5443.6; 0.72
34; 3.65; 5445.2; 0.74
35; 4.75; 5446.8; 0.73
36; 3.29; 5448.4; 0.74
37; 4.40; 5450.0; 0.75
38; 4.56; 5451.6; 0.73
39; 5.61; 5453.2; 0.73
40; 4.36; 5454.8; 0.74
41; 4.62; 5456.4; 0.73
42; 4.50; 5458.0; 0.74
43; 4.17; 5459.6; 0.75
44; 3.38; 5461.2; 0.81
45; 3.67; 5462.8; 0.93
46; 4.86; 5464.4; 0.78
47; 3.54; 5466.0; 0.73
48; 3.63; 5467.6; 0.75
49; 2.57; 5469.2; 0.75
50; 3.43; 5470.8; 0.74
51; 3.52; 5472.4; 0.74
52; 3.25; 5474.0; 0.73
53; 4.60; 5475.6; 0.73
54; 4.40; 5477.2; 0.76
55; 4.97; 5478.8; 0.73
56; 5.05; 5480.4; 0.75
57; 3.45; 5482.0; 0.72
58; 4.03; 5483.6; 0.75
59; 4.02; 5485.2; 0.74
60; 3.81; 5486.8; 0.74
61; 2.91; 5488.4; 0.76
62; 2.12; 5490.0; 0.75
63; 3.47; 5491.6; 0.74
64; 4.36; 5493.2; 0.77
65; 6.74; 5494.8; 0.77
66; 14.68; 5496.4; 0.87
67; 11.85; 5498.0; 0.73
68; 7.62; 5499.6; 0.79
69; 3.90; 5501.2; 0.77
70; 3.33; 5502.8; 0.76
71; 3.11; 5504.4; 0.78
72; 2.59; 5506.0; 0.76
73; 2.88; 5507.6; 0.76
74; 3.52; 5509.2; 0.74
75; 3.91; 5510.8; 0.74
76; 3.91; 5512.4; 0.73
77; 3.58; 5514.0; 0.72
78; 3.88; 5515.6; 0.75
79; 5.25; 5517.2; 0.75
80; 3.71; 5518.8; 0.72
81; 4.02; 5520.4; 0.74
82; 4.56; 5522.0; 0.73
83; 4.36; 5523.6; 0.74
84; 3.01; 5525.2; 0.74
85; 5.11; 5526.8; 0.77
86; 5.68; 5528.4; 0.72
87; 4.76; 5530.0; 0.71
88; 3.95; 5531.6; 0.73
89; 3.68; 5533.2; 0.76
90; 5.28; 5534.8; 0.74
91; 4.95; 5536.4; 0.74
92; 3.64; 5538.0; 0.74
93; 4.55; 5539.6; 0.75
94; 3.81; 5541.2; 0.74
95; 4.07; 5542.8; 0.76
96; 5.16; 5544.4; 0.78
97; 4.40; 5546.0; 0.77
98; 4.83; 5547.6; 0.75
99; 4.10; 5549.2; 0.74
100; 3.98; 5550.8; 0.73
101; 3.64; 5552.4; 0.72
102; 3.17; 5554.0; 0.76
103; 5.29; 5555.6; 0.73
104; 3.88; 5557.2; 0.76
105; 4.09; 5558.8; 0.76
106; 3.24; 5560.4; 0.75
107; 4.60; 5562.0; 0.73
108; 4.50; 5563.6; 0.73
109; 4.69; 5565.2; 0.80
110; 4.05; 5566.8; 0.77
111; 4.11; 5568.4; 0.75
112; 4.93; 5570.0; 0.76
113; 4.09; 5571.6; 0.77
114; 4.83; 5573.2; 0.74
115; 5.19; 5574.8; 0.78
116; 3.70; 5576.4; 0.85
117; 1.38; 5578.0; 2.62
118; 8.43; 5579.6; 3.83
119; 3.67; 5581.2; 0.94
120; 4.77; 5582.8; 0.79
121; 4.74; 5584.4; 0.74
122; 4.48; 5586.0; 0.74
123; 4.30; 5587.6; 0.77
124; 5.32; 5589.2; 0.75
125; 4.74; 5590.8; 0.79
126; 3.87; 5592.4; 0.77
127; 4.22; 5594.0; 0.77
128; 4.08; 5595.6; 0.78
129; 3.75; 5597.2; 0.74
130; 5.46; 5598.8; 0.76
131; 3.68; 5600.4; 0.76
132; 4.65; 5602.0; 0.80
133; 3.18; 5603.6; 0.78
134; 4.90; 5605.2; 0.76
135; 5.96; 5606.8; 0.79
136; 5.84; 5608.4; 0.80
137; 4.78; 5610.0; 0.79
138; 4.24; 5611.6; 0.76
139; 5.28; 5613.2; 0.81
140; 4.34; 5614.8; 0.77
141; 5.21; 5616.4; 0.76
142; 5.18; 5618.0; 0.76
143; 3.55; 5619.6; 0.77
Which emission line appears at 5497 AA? Hbeta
